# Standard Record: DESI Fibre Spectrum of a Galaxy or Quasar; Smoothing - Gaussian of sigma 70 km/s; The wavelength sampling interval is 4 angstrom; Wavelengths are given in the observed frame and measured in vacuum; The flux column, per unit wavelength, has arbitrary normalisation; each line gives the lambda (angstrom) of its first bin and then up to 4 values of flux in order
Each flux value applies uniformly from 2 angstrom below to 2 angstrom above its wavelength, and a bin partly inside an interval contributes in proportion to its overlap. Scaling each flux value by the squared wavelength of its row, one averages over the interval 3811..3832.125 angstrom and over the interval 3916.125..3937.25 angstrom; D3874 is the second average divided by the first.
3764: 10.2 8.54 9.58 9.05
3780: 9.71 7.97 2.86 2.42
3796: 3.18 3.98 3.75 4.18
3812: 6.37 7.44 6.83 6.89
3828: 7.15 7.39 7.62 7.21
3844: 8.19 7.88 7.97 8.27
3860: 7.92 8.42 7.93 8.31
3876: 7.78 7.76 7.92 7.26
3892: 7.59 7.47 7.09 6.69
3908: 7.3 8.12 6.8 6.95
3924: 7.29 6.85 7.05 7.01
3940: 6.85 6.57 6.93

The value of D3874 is 1.06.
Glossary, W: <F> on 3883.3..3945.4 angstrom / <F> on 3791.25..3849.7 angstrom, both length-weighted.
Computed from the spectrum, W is 1.17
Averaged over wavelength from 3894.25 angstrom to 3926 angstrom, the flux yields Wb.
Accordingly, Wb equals 7.21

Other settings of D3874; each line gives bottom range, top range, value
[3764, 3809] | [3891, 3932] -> 1.25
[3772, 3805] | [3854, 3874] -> 1.50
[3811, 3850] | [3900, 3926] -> 1.02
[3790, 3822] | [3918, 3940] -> 1.56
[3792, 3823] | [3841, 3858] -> 1.64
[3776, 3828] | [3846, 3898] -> 1.44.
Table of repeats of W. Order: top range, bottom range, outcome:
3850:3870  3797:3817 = 1.64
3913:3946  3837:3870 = 0.87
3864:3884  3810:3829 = 1.15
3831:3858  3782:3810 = 1.93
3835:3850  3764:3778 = 0.84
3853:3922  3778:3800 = 1.49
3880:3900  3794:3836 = 1.30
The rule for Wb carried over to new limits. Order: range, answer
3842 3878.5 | 8.07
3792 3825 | 5.1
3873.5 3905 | 7.48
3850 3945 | 7.47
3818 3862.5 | 7.58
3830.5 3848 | 7.64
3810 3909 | 7.55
